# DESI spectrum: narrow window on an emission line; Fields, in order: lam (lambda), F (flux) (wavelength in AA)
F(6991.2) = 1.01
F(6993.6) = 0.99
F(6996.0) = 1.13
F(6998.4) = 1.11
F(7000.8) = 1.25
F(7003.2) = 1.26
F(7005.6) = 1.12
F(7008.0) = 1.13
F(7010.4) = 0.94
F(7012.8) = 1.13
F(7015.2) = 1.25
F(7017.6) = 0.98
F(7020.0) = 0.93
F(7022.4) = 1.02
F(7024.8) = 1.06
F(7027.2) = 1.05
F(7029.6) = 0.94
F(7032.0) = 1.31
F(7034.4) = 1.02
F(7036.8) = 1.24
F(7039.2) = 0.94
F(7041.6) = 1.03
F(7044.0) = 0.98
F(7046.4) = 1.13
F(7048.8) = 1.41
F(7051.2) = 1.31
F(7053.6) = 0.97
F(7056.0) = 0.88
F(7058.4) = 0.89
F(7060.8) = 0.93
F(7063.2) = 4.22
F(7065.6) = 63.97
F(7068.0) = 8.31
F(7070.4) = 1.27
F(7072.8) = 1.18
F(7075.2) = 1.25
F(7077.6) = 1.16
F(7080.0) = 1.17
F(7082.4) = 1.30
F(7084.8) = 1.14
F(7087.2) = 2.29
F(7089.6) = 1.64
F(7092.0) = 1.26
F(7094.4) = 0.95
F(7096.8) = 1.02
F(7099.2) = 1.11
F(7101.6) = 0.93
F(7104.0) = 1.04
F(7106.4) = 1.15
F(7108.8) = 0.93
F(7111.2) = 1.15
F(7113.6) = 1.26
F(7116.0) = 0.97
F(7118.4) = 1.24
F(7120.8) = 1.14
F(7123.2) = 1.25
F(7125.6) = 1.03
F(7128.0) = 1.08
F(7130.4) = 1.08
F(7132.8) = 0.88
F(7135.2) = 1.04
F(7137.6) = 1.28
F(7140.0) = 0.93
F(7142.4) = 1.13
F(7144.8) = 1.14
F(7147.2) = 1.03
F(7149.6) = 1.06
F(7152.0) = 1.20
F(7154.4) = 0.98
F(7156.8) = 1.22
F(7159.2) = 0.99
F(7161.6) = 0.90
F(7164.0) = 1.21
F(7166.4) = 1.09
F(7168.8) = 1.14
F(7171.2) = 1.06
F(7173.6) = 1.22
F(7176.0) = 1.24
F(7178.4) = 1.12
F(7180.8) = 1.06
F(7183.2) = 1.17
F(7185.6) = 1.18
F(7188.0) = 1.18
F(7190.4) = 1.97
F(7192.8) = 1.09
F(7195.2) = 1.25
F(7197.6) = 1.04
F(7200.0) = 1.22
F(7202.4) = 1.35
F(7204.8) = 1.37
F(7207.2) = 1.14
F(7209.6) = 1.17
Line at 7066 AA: H-alpha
